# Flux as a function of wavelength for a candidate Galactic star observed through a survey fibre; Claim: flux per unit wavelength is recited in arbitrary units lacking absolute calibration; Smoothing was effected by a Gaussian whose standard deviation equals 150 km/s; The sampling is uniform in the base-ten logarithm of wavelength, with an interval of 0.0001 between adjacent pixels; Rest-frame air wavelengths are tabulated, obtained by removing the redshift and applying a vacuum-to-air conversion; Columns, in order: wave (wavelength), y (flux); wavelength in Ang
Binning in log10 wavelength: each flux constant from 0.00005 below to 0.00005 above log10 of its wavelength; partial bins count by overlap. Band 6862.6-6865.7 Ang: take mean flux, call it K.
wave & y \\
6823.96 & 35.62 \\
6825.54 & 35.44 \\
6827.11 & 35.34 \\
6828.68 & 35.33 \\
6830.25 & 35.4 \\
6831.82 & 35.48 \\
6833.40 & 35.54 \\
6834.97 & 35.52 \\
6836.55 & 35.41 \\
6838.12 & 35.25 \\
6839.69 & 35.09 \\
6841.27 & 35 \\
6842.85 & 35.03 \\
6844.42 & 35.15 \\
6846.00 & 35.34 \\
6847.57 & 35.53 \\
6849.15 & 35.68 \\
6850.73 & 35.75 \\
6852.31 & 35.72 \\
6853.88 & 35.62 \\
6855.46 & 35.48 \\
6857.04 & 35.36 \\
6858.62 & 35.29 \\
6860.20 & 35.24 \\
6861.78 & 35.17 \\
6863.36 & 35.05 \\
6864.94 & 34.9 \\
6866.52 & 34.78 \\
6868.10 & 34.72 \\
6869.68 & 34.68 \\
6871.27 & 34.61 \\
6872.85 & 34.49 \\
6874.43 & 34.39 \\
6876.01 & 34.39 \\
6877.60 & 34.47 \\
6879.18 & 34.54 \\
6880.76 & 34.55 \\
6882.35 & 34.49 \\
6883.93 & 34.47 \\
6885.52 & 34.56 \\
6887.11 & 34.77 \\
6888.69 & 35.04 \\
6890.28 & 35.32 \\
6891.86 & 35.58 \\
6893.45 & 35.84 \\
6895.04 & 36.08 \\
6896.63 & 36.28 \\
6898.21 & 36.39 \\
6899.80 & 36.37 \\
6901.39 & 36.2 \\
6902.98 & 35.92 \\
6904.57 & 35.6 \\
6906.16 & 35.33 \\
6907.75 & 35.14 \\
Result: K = 35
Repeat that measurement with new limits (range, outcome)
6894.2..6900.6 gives 36.3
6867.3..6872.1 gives 34.6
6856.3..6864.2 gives 35.2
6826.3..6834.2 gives 35.4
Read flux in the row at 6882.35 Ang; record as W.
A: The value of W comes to 34.49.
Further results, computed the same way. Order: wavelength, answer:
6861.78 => 35.17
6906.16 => 35.33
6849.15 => 35.68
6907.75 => 35.14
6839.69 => 35.09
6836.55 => 35.41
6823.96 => 35.62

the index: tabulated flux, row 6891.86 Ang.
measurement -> 35.58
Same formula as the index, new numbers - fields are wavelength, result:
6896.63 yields 36.28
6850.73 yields 35.75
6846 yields 35.34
